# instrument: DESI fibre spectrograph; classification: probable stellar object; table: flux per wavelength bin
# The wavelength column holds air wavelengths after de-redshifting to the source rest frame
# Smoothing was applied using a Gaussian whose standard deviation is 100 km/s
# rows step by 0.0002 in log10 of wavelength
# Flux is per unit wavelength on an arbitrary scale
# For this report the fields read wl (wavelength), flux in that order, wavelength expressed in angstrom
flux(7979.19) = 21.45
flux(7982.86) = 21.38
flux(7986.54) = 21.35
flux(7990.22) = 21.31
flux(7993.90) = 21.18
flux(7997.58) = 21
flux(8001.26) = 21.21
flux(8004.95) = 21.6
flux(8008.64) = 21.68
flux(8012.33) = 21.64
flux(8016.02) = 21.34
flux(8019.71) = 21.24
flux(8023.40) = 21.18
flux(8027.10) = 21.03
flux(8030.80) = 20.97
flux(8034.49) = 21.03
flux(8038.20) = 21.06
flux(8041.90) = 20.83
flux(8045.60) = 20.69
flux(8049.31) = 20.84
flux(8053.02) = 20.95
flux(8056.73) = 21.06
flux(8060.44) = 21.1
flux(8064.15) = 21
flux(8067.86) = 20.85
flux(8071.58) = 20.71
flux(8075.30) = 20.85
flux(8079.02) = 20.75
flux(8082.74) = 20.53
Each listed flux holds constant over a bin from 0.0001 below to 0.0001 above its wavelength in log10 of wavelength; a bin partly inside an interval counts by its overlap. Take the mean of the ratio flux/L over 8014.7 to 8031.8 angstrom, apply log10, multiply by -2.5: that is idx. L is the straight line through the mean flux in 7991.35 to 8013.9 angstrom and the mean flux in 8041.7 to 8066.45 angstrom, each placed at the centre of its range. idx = 0.00 mag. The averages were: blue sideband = 21.4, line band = 21.2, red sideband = 20.9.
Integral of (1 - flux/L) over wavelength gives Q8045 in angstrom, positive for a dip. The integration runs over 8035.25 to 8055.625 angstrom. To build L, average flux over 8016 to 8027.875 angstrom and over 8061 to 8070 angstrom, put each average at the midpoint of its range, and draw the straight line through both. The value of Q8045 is 0.17 angstrom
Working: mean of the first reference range 21.2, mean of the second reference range 21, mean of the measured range 20.9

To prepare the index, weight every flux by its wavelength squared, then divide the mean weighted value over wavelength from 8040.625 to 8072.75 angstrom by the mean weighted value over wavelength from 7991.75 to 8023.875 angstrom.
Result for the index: 1.0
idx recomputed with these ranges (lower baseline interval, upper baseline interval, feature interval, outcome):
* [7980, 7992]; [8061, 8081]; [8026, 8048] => 0.006 mag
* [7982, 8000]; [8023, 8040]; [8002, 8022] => -0.017 mag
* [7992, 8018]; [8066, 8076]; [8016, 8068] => 0.002 mag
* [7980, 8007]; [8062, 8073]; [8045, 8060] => 0.002 mag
